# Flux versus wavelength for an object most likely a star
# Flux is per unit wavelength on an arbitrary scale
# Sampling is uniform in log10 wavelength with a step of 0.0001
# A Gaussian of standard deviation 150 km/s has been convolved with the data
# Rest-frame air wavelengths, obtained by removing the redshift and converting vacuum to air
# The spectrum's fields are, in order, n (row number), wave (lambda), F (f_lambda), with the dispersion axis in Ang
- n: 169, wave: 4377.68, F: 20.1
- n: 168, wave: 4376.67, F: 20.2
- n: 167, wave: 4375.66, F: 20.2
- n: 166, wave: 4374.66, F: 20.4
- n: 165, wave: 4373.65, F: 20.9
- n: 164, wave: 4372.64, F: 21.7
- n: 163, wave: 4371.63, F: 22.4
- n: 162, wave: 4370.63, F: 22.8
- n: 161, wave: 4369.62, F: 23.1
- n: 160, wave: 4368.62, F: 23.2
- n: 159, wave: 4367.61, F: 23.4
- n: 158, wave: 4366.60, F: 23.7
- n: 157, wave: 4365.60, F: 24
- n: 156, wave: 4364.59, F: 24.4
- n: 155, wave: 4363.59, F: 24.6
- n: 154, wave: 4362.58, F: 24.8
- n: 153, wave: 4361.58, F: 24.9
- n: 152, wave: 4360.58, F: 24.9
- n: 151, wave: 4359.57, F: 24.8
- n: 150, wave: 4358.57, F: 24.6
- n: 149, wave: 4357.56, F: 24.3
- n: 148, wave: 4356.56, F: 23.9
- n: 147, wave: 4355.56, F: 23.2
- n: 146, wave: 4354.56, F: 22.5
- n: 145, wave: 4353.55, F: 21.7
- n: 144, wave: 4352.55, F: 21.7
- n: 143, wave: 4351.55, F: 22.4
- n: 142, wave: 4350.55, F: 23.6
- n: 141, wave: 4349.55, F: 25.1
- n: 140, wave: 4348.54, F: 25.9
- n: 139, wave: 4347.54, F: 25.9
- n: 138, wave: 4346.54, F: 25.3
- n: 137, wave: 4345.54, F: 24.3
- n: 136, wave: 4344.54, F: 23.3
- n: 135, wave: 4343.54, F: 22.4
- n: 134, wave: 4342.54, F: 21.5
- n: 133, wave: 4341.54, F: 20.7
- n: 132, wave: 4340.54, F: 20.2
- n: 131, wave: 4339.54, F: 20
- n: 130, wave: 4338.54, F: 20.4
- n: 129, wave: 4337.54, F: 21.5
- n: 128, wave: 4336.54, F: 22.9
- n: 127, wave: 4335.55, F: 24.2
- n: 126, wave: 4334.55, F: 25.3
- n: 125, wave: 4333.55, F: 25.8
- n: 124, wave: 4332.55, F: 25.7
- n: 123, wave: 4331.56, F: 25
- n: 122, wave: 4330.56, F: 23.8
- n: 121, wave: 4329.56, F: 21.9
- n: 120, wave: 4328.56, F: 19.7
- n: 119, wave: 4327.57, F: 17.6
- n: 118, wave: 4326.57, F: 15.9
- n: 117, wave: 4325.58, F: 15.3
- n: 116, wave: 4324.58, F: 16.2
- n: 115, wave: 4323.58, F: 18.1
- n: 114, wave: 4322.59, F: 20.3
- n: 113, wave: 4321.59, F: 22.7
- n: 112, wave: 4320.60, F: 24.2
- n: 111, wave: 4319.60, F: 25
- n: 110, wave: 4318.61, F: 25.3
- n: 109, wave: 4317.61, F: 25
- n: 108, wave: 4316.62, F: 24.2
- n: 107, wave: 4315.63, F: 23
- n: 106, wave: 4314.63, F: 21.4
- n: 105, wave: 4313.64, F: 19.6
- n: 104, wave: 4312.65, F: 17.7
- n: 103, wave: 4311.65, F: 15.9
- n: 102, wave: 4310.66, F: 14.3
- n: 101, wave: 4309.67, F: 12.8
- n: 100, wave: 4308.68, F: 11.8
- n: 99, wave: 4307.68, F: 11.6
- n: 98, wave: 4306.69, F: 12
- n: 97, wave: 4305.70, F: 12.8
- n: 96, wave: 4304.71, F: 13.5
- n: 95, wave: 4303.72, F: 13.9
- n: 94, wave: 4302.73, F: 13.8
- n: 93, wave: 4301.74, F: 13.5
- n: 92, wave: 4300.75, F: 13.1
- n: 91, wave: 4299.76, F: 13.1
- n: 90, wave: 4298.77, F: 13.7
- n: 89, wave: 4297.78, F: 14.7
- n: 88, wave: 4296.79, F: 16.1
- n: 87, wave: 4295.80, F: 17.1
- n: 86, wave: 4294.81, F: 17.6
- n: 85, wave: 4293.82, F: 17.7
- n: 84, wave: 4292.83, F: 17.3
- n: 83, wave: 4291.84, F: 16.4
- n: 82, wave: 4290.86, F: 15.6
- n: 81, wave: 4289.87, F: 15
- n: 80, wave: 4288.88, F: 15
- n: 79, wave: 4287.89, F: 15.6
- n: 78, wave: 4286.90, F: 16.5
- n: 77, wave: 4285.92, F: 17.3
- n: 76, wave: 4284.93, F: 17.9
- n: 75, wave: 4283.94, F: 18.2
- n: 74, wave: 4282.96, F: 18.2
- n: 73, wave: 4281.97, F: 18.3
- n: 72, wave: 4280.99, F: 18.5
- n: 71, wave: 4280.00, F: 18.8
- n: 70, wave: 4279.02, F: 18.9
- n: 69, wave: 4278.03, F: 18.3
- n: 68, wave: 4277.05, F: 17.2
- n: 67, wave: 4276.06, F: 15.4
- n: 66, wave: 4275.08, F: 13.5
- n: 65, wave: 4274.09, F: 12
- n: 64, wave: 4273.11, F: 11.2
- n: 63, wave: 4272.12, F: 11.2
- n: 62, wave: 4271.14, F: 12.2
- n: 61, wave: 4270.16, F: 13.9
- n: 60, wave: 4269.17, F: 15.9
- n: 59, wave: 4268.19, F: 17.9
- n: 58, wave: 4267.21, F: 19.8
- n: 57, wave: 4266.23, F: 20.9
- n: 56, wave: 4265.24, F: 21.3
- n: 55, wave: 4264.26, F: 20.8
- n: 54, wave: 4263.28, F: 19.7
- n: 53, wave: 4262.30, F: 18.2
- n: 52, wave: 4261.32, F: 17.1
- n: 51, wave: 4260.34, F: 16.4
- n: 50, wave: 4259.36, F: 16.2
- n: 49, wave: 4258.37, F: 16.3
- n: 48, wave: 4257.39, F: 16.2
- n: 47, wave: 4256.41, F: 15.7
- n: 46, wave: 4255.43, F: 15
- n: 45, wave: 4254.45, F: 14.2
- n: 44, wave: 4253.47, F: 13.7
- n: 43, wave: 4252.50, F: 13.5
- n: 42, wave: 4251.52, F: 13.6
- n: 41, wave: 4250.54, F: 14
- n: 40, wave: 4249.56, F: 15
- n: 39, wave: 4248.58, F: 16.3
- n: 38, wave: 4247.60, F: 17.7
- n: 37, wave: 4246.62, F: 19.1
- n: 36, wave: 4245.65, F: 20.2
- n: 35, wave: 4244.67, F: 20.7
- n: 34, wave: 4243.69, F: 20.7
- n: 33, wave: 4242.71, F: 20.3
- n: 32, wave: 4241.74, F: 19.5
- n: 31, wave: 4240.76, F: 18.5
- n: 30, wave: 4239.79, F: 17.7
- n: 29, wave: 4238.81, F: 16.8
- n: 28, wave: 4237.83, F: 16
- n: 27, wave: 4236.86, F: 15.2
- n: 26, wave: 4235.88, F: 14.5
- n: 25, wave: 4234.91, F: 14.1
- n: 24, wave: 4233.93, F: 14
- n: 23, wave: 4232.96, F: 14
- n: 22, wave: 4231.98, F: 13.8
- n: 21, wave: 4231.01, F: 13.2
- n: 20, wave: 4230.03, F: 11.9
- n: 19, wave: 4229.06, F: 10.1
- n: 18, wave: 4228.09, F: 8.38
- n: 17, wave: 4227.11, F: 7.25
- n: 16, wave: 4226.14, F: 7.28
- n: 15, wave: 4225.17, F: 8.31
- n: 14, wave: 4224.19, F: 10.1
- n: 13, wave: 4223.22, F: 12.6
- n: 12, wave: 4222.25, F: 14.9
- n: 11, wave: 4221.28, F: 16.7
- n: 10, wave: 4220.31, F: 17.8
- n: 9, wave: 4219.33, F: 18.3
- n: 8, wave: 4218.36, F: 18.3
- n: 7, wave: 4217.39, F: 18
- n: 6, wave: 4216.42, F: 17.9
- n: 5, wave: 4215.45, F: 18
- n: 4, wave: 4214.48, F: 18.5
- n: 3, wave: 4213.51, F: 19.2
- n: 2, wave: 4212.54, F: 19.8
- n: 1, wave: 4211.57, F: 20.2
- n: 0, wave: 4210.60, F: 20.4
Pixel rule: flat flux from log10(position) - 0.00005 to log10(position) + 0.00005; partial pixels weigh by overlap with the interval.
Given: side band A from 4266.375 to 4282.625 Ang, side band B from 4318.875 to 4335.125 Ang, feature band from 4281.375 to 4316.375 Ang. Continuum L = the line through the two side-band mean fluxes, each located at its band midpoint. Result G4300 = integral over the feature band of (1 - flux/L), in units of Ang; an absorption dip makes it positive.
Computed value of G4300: 4.9 Ang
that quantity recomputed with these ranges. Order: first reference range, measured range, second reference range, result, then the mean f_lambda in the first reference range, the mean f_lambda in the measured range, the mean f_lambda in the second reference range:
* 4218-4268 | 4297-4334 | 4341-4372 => 4.81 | 15.7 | 18.2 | 23.7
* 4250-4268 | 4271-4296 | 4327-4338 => 3.53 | 16.8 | 16.2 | 23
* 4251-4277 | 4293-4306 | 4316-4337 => 3.09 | 15.9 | 14.8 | 22.1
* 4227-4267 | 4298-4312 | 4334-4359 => 4.80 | 16.2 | 13.3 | 23.1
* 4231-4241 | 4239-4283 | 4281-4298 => -2.45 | 15.3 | 16.9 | 16.8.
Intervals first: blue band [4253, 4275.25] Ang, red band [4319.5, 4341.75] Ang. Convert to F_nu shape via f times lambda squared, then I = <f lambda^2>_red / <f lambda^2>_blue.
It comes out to 1.4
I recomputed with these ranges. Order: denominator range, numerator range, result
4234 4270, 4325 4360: 1.38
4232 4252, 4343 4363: 1.50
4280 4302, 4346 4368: 1.52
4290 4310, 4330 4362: 1.66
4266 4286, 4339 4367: 1.49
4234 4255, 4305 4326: 1.15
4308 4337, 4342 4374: 1.16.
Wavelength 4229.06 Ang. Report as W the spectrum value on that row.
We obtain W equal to 10.1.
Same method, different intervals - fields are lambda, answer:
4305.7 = 12.8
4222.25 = 14.9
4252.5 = 13.5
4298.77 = 13.7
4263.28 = 19.7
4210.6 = 20.4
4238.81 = 16.8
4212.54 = 19.8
